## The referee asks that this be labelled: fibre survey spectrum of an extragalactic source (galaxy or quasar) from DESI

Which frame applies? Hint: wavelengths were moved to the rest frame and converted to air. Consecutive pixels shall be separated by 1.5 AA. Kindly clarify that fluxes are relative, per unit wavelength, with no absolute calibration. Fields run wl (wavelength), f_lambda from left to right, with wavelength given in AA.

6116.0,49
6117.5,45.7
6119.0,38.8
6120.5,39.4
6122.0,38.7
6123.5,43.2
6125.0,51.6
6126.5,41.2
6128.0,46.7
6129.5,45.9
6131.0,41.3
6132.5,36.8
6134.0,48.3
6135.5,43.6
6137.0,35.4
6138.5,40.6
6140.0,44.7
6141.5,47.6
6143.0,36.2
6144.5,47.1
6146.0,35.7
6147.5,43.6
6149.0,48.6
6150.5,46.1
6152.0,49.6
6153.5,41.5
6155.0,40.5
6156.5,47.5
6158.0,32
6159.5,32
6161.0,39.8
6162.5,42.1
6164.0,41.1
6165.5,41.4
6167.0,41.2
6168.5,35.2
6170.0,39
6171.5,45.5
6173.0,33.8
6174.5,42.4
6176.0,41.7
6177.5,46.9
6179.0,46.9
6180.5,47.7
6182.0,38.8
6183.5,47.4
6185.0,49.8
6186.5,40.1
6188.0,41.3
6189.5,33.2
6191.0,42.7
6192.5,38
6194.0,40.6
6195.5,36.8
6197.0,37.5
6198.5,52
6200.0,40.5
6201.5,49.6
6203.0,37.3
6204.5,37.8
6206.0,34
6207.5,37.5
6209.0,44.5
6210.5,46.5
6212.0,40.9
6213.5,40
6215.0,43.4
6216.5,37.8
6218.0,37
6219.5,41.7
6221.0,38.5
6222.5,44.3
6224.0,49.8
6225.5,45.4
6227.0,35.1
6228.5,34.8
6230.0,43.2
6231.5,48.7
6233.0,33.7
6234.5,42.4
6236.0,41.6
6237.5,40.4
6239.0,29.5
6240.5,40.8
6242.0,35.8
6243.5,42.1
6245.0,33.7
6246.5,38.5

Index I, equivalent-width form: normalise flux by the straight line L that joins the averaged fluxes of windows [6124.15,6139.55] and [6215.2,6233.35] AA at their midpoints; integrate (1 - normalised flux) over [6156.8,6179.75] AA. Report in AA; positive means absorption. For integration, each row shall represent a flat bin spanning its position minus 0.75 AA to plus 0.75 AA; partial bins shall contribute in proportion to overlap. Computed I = 1.1 AA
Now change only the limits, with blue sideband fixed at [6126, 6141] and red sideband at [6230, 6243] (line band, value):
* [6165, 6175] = 0.42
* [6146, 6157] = -0.69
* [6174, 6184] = -0.82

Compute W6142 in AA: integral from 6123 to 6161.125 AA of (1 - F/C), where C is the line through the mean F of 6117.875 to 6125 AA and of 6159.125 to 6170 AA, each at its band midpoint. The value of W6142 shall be -2.1 AA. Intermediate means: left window 41.5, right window 39.2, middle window 42.6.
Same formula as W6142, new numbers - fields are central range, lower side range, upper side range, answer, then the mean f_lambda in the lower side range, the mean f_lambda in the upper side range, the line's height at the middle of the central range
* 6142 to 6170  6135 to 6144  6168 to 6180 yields 0.3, 41.4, 41.7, 41.6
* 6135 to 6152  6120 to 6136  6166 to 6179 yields -0.1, 43.4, 41.1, 42.6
